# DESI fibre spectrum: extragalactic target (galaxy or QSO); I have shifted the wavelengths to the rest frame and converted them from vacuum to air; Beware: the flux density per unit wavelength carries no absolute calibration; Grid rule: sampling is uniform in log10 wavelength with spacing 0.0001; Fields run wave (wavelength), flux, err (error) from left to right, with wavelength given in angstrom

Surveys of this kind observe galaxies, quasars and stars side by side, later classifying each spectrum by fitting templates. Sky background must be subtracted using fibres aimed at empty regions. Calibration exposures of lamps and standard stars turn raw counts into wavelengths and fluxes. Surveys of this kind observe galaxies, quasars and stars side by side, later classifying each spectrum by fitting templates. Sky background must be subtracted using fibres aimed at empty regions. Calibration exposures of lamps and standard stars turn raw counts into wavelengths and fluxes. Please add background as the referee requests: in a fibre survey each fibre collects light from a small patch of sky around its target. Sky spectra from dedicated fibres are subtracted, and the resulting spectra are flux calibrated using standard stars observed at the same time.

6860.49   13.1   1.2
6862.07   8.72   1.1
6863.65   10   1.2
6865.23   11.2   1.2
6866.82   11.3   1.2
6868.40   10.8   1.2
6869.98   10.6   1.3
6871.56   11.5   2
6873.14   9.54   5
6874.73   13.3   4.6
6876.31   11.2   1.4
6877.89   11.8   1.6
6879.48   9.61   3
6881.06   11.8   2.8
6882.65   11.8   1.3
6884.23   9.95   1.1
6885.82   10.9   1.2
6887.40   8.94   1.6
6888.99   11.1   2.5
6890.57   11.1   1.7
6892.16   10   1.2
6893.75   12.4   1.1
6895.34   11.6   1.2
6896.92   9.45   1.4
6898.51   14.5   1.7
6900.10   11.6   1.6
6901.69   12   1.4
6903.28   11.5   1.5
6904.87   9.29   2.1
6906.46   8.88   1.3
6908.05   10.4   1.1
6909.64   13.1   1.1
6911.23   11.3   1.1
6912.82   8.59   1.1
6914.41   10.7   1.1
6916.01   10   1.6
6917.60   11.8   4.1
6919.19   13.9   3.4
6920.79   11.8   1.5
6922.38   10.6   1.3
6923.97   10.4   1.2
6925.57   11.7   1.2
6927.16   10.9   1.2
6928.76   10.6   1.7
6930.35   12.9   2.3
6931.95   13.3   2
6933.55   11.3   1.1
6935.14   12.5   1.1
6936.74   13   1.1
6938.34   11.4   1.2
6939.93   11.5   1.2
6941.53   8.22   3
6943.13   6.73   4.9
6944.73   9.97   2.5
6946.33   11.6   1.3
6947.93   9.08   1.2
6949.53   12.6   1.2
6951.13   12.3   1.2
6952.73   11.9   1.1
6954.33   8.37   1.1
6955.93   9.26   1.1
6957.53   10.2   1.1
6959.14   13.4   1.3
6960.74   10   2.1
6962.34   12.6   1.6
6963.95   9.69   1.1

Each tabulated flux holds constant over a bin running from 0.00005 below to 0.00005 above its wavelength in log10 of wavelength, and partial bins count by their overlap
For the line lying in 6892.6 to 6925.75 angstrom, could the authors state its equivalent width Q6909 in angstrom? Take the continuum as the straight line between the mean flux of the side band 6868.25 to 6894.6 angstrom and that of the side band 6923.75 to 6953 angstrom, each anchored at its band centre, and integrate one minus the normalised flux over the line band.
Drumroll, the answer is -0.4 angstrom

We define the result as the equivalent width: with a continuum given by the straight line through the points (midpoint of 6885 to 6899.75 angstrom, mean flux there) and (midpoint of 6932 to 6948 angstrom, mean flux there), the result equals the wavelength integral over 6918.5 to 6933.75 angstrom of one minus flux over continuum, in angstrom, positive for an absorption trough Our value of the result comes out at -1.27 angstrom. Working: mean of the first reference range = 11.1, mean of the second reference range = 10.7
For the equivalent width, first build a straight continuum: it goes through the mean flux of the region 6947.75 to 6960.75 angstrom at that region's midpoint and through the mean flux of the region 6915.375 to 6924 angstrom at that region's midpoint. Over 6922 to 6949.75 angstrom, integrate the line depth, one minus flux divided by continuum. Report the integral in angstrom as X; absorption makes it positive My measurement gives 0.7 angstrom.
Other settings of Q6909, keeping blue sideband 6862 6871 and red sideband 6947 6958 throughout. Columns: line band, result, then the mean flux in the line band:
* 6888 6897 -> -0.37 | 11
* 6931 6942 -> -1.20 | 11.7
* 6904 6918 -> 0.21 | 10.4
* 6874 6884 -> -0.84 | 11.5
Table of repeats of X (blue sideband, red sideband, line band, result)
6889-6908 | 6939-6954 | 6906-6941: -2.2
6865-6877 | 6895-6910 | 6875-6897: 0.5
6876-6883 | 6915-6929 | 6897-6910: 0.0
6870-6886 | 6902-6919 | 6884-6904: -0.5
